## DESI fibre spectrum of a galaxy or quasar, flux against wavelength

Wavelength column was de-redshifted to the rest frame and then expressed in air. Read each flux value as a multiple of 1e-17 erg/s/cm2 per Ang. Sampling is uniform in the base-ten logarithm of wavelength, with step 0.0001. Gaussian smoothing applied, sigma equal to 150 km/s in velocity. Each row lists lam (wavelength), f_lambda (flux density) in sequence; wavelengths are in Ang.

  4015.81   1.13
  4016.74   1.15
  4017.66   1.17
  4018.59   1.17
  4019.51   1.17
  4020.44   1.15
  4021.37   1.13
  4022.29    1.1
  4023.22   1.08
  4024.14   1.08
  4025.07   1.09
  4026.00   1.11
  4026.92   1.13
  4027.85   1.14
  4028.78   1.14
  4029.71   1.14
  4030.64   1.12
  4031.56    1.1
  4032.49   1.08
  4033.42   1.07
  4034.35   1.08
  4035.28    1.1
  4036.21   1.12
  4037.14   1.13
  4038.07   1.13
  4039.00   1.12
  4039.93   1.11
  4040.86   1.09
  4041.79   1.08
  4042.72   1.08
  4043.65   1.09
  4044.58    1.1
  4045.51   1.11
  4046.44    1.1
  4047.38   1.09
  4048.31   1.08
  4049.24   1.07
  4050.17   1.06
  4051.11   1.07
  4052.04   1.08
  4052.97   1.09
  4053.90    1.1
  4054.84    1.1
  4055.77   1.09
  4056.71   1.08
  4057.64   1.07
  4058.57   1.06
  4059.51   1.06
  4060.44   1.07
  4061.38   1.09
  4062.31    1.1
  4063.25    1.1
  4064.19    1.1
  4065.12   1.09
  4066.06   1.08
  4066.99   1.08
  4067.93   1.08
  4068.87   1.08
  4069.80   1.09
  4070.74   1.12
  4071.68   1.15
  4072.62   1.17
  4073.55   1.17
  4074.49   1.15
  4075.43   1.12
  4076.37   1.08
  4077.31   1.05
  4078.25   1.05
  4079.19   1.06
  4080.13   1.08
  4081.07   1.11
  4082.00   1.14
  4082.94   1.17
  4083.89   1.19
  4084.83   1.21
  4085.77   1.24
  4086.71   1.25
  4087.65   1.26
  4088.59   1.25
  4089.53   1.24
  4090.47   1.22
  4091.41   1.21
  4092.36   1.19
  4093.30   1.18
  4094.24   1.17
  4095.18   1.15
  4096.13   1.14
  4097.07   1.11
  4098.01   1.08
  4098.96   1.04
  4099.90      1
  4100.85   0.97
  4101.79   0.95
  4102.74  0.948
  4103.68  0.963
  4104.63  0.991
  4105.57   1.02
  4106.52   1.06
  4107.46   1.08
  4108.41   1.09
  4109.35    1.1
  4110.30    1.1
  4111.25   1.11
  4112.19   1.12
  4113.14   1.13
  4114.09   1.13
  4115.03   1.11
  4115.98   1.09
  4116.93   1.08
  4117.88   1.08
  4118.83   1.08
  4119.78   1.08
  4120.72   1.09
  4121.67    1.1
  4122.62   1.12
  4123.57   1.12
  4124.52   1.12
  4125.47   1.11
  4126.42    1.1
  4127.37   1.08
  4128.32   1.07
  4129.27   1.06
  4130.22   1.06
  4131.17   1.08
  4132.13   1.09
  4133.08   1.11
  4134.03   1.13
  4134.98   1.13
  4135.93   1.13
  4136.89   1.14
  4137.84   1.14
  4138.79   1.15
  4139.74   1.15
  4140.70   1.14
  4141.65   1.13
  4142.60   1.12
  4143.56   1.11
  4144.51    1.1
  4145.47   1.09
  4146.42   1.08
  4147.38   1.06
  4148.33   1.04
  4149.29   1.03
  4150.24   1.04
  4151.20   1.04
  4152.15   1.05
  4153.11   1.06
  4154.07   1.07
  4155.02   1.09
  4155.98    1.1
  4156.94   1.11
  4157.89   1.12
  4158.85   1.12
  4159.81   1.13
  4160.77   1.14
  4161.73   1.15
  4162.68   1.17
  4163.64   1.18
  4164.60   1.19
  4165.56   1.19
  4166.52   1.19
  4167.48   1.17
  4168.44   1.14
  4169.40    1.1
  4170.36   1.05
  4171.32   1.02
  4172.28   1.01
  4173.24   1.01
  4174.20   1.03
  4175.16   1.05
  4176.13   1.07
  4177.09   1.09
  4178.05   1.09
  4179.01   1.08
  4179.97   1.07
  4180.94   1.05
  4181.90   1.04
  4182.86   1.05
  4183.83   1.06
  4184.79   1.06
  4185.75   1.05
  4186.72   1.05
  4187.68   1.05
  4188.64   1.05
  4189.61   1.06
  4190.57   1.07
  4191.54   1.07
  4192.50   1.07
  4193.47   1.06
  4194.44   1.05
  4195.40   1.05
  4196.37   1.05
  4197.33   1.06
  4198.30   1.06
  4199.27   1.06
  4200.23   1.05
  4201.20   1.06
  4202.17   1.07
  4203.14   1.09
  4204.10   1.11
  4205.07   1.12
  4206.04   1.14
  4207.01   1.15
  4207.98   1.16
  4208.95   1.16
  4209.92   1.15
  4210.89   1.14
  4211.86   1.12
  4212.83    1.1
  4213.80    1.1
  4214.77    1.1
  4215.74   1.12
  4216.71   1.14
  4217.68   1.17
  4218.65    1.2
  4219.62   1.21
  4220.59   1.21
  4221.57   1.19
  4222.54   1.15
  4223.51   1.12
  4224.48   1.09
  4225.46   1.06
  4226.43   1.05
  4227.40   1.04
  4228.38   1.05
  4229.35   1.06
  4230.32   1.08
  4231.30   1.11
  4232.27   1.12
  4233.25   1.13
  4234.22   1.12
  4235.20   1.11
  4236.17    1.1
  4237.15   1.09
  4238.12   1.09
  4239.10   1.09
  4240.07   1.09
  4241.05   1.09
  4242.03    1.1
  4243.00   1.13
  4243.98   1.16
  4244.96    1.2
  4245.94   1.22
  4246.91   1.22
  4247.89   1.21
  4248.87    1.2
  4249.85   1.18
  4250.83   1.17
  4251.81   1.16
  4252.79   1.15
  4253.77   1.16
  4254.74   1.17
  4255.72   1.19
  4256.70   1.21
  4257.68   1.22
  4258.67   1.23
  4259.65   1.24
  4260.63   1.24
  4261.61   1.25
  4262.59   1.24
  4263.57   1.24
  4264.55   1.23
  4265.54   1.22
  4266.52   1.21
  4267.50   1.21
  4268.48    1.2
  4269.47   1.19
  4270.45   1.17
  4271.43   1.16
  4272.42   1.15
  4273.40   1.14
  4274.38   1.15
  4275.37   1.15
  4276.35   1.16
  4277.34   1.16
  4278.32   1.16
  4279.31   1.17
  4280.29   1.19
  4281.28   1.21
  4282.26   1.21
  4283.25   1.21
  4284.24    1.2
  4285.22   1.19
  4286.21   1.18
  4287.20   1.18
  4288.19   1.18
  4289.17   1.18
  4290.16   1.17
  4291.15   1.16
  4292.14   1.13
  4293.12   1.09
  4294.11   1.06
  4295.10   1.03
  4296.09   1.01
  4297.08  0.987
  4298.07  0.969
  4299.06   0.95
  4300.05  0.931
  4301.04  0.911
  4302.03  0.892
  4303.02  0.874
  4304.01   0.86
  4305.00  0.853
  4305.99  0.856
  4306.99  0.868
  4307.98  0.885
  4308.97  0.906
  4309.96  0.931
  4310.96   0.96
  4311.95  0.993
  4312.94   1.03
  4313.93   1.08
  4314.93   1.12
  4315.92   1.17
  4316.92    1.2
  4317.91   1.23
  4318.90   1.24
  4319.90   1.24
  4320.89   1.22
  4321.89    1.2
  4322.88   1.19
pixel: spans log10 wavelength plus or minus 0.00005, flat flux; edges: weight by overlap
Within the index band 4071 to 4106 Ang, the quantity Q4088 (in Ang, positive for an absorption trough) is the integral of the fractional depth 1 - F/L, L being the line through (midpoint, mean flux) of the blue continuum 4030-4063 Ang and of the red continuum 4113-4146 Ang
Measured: -0.7 Ang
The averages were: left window 1.09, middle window 1.12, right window 1.11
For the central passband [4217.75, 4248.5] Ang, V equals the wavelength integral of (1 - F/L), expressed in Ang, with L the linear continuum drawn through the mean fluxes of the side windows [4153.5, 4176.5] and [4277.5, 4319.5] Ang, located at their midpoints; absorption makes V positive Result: -1.2 Ang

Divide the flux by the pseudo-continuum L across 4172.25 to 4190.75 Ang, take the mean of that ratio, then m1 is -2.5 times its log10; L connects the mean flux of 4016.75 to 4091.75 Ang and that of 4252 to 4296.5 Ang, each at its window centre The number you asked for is 0.09 mag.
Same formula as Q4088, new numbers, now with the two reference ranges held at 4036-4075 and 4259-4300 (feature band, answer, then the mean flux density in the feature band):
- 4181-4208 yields 1.52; 1.07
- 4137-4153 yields 0.41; 1.09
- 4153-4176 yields 0.37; 1.11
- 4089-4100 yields -0.42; 1.15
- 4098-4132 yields 1.32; 1.07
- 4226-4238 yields 0.58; 1.09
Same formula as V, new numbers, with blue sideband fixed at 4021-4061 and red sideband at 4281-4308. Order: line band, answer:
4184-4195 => 0.1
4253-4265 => -1.9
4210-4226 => -1.2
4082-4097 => -1.6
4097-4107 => 0.7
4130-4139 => -0.3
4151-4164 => -0.5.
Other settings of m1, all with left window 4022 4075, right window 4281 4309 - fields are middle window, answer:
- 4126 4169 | -0.04 mag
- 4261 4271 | -0.16 mag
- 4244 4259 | -0.14 mag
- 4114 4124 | -0.02 mag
